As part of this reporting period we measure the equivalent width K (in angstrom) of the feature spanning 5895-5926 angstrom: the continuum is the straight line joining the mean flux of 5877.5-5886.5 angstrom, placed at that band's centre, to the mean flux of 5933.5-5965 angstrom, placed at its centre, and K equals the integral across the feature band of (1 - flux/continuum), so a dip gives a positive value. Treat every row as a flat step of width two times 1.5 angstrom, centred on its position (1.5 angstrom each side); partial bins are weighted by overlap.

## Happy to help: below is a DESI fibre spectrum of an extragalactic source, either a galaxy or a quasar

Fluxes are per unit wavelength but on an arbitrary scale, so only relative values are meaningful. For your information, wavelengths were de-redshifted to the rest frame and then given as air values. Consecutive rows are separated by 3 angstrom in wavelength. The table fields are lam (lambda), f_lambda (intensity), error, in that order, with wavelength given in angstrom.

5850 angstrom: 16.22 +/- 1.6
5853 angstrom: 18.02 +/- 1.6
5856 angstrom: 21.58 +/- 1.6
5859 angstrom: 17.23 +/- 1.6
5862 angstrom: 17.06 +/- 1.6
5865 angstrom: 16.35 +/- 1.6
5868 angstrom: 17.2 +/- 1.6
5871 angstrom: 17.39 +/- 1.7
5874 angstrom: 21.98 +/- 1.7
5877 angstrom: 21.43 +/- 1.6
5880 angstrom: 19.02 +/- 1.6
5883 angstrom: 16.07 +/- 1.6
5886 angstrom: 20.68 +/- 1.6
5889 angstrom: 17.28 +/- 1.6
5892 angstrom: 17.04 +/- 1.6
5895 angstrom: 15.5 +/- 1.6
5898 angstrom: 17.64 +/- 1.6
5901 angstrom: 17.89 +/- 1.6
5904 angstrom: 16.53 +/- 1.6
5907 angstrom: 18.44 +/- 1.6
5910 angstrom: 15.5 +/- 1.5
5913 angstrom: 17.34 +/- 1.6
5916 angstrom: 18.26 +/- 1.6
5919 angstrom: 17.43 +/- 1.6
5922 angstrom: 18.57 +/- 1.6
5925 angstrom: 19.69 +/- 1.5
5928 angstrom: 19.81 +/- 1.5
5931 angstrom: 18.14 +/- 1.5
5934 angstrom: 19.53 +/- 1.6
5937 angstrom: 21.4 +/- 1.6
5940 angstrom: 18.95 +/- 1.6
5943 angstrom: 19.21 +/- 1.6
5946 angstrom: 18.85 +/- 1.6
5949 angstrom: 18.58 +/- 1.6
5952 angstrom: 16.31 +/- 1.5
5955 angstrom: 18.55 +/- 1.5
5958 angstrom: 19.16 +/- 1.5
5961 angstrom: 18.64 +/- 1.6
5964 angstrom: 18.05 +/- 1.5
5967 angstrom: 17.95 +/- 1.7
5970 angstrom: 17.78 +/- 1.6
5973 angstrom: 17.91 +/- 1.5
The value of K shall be 1.9 angstrom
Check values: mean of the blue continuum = 18.7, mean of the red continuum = 18.8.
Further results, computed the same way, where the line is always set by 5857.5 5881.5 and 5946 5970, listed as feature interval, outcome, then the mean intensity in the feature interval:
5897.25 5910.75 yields 0.8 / 17.3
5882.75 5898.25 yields 0.8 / 17.5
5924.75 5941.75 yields -1.2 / 19.6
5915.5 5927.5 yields -0.2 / 18.6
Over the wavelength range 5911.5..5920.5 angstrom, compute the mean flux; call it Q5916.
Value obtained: 17.7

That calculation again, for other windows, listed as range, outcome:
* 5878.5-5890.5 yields 18.3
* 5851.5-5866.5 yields 18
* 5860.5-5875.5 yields 18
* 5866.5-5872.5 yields 17.3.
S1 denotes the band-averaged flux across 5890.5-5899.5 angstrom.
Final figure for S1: 16.7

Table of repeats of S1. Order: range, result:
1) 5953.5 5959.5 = 18.9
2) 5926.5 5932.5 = 19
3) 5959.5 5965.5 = 18.3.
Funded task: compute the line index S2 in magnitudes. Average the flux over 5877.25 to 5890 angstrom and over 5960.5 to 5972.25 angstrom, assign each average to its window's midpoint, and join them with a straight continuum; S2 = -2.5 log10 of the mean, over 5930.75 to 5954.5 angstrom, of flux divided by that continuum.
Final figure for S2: -0.04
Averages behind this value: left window 18.6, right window 18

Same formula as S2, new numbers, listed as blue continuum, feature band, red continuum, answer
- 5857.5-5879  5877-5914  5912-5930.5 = 0.05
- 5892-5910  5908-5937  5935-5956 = -0.03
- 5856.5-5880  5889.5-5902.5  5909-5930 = 0.08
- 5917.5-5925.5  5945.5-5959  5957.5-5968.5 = 0.01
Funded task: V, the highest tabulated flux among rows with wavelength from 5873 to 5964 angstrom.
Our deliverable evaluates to 21.98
